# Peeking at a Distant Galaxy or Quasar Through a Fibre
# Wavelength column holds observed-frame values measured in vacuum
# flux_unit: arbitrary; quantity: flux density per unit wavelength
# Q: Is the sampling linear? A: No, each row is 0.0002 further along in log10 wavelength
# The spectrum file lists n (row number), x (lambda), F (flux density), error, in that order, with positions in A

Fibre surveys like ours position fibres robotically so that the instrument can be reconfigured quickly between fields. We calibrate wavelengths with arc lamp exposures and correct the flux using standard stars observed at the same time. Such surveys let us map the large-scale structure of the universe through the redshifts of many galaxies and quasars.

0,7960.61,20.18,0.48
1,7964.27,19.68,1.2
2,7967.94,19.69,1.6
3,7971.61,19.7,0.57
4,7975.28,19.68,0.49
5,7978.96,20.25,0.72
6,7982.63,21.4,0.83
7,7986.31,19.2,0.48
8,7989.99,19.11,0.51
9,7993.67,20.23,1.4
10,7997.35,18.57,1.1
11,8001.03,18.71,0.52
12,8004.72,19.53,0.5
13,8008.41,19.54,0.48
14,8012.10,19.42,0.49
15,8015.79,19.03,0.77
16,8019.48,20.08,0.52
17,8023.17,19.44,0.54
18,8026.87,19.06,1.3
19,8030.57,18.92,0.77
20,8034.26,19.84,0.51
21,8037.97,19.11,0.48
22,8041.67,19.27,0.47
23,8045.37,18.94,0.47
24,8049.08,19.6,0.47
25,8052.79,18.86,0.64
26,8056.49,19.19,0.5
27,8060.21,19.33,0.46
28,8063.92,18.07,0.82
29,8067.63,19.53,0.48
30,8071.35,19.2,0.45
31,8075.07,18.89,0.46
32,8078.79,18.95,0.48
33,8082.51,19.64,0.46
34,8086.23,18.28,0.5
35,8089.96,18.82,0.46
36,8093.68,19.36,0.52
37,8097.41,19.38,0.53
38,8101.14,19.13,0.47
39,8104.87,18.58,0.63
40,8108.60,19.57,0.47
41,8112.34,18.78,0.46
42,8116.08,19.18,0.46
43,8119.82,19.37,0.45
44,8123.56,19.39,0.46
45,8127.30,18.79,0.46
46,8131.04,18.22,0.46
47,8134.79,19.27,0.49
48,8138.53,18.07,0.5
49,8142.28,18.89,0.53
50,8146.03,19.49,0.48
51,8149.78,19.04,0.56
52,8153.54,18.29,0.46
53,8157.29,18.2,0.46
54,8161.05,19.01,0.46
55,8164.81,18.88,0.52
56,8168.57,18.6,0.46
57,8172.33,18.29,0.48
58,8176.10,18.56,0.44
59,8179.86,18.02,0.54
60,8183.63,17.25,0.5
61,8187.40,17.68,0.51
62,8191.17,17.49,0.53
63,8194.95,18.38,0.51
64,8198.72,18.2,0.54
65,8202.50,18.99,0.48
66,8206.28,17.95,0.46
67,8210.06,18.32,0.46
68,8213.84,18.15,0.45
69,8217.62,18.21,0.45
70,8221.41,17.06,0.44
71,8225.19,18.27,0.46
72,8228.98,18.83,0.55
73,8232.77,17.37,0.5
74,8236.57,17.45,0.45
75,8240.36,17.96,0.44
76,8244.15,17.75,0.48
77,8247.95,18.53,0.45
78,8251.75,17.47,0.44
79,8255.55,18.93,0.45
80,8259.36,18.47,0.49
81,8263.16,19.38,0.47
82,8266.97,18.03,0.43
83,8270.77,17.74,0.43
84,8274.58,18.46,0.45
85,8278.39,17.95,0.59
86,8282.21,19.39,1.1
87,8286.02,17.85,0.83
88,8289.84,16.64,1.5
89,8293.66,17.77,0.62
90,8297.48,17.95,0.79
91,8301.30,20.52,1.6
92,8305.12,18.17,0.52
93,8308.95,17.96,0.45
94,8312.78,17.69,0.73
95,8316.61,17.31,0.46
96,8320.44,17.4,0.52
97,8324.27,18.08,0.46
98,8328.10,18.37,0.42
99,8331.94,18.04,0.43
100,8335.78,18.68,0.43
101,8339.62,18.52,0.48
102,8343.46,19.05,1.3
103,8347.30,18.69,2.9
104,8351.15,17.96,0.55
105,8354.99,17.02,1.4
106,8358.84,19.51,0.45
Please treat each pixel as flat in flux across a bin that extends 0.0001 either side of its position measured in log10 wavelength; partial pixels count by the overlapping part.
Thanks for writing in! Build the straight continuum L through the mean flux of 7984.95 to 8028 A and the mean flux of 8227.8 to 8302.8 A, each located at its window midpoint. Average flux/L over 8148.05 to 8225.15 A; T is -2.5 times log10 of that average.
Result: 0.02 mag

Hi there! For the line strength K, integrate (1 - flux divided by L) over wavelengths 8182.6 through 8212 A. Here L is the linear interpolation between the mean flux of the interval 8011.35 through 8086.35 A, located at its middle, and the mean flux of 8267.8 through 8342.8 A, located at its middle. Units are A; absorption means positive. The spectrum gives 0.8 A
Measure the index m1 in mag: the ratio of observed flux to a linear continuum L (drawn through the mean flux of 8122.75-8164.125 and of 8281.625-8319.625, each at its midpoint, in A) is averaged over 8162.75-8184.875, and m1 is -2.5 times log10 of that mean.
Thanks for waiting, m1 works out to 0.02 mag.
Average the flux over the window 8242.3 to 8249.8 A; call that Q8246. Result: 18.1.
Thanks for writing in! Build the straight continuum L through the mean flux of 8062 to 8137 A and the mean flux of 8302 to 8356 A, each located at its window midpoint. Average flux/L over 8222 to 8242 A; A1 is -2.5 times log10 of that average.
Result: 0.04 mag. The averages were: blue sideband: 19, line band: 17.9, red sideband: 18.1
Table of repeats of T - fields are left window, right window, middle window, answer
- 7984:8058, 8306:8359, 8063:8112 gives 0.00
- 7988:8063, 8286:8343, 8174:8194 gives 0.05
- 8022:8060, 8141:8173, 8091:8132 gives -0.01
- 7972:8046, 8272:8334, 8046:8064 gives 0.01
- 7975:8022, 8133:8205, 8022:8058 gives 0.01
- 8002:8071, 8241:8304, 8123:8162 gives 0.00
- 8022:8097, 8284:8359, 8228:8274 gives 0.01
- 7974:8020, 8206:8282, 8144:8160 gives -0.01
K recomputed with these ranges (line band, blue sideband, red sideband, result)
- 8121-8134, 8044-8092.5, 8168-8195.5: -0.3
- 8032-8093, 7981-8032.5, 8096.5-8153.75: 0.4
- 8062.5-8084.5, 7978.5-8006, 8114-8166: 0.2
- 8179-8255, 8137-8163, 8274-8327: 1.9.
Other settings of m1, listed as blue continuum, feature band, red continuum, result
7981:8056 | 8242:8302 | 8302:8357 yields 0.01 mag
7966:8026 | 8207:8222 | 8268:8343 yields 0.03 mag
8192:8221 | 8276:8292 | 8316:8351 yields 0.02 mag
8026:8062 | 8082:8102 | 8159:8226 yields -0.01 mag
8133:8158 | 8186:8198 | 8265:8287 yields 0.04 mag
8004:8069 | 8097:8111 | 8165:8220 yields -0.02 mag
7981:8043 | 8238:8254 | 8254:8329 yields 0.03 mag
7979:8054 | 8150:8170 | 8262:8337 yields 0.01 mag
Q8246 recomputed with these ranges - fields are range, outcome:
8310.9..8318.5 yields 17.5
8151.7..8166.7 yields 18.6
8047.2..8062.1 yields 19.2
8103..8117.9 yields 19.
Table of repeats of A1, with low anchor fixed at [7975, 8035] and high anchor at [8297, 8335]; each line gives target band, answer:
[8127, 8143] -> 0.02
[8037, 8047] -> 0.01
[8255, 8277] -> 0.00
